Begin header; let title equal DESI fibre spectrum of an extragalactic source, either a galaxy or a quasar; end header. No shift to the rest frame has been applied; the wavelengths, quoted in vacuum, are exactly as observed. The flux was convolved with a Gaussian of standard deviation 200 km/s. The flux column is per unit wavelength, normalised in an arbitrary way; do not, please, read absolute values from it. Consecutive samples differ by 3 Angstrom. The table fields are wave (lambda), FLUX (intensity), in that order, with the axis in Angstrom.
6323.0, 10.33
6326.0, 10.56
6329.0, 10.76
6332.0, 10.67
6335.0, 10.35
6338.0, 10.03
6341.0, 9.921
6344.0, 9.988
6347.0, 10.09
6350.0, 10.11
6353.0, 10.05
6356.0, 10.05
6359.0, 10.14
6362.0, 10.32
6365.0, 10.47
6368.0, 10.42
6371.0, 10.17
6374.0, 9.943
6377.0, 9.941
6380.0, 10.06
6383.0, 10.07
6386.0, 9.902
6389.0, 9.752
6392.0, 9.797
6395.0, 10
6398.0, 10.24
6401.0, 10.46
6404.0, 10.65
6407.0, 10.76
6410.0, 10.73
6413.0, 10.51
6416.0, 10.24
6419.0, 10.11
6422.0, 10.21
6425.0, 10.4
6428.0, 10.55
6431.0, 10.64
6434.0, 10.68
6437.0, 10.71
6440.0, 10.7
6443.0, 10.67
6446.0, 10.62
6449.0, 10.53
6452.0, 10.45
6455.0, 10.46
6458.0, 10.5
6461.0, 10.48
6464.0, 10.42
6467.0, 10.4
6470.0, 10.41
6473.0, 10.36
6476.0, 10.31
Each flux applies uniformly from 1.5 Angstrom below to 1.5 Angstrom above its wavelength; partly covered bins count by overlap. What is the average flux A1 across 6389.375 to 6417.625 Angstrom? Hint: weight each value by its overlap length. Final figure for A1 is 10.4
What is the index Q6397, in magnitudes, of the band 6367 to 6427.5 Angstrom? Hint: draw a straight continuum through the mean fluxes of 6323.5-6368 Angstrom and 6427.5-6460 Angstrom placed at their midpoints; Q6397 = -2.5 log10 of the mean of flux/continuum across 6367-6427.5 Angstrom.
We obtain 0.02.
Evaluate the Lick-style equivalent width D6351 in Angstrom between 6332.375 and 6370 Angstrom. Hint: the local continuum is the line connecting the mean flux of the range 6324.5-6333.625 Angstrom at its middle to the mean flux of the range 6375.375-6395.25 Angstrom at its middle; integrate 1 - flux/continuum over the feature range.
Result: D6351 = 0.7 Angstrom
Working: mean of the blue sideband 10.7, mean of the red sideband 9.93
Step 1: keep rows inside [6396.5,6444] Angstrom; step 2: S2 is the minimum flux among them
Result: 10.11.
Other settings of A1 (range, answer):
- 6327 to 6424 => 10.2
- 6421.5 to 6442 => 10.6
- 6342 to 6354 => 10.1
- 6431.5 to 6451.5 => 10.6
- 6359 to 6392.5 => 10.1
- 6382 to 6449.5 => 10.4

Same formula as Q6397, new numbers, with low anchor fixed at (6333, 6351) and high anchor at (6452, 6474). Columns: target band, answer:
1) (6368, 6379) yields 0.01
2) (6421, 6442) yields -0.02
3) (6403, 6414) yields -0.04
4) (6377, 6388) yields 0.02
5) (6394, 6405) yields -0.01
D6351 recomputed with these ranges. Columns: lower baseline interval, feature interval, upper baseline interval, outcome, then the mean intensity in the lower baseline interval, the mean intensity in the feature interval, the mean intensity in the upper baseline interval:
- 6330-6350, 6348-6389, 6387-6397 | -0.4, 10.2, 10.1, 9.87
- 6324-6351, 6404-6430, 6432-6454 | 0.2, 10.3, 10.5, 10.6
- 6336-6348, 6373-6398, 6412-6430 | 0.6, 10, 9.95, 10.3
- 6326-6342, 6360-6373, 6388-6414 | 0.0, 10.4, 10.3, 10.3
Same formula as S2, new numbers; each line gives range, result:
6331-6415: 9.752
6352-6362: 10.05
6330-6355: 9.921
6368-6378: 9.941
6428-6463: 10.45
